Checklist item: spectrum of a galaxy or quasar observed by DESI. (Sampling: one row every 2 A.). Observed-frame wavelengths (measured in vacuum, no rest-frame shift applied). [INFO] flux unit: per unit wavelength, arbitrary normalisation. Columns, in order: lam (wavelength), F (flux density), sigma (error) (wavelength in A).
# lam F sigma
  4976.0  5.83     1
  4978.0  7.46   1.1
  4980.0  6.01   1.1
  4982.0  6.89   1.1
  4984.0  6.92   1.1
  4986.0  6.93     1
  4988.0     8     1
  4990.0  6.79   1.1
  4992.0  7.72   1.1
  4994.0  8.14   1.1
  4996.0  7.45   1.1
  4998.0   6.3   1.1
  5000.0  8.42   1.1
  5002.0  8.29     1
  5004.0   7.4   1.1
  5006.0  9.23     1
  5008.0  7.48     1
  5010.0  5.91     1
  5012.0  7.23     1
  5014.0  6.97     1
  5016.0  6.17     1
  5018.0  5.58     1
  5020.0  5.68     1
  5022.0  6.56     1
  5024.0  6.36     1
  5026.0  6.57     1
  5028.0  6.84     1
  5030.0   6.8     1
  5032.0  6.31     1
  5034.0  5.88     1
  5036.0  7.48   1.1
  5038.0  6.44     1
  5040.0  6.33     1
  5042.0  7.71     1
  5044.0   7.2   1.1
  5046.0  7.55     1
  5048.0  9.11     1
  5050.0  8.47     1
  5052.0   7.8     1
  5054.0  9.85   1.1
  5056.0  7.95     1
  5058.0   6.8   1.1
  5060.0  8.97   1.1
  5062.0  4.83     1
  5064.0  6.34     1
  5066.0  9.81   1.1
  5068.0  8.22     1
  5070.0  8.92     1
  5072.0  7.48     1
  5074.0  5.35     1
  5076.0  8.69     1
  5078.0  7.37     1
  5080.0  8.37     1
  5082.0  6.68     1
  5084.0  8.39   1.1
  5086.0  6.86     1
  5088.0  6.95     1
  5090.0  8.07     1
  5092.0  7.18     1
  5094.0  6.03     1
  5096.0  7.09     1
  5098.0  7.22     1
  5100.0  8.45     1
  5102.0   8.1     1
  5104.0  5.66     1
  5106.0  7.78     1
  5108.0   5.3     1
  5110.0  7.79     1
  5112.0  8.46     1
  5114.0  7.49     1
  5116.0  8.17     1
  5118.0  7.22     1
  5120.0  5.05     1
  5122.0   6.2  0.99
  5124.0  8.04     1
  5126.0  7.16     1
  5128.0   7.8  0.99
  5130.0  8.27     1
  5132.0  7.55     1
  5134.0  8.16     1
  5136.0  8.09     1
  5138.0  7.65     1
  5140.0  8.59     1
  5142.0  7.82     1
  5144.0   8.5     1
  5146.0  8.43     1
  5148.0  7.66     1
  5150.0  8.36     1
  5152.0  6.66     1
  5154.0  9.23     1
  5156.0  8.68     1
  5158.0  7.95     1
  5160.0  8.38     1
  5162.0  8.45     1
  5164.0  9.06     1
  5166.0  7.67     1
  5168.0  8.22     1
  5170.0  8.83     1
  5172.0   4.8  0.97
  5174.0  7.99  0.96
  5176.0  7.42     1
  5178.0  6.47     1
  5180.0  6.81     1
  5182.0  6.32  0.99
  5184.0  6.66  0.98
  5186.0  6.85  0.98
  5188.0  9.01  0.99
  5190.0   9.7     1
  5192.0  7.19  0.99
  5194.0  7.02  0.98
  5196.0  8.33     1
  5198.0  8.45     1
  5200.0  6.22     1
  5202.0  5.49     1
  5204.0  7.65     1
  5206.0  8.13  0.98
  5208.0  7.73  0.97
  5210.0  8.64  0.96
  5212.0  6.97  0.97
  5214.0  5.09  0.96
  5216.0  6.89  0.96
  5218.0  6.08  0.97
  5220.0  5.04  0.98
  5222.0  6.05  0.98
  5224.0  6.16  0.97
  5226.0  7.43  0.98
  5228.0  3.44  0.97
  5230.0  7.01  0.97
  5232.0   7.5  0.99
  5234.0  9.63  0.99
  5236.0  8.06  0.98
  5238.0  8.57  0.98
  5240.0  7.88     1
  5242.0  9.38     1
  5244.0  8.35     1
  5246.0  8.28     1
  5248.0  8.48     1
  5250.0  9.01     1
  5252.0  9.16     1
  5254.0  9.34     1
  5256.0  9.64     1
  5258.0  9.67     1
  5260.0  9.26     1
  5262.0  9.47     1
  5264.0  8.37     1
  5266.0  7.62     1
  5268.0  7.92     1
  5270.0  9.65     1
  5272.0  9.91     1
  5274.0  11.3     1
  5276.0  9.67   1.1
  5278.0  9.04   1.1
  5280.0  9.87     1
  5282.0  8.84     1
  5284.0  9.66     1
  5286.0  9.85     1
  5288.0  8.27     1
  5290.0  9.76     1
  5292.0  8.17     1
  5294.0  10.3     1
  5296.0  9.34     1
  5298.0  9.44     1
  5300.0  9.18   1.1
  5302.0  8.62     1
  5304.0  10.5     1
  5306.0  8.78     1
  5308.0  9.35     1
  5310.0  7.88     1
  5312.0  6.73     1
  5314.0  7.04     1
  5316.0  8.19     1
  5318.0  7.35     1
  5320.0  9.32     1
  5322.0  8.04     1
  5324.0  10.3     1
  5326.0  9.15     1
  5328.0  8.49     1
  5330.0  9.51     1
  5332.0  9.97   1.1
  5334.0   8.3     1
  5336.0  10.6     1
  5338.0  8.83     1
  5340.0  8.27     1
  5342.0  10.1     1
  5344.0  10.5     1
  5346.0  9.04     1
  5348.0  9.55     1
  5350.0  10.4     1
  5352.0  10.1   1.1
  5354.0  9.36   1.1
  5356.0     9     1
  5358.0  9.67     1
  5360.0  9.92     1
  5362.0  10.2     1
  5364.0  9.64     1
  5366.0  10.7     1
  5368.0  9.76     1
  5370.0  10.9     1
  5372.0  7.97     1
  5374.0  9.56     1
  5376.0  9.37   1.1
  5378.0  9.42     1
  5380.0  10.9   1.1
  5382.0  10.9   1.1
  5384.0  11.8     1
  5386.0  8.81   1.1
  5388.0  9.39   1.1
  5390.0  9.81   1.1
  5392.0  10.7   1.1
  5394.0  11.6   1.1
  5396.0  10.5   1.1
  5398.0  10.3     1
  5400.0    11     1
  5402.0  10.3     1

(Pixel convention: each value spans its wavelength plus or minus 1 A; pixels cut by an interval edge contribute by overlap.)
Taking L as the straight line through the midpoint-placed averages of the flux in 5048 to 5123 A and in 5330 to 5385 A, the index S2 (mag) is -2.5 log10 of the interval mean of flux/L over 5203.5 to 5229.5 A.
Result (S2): 0.29 mag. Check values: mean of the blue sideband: 7.46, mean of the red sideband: 9.8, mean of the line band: 6.55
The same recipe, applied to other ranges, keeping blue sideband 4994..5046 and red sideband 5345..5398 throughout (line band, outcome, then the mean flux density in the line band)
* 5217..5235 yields 0.32 mag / 6.48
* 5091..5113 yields 0.07 mag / 7.19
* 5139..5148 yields -0.03 mag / 8.26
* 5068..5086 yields -0.03 mag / 7.64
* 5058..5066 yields 0.03 mag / 7.11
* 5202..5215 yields 0.18 mag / 7.22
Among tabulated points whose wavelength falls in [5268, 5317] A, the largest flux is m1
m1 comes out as 11.3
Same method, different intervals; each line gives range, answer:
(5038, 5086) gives 9.85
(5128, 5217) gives 9.7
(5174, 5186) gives 7.99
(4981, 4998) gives 8.14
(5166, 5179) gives 8.83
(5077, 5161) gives 9.23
